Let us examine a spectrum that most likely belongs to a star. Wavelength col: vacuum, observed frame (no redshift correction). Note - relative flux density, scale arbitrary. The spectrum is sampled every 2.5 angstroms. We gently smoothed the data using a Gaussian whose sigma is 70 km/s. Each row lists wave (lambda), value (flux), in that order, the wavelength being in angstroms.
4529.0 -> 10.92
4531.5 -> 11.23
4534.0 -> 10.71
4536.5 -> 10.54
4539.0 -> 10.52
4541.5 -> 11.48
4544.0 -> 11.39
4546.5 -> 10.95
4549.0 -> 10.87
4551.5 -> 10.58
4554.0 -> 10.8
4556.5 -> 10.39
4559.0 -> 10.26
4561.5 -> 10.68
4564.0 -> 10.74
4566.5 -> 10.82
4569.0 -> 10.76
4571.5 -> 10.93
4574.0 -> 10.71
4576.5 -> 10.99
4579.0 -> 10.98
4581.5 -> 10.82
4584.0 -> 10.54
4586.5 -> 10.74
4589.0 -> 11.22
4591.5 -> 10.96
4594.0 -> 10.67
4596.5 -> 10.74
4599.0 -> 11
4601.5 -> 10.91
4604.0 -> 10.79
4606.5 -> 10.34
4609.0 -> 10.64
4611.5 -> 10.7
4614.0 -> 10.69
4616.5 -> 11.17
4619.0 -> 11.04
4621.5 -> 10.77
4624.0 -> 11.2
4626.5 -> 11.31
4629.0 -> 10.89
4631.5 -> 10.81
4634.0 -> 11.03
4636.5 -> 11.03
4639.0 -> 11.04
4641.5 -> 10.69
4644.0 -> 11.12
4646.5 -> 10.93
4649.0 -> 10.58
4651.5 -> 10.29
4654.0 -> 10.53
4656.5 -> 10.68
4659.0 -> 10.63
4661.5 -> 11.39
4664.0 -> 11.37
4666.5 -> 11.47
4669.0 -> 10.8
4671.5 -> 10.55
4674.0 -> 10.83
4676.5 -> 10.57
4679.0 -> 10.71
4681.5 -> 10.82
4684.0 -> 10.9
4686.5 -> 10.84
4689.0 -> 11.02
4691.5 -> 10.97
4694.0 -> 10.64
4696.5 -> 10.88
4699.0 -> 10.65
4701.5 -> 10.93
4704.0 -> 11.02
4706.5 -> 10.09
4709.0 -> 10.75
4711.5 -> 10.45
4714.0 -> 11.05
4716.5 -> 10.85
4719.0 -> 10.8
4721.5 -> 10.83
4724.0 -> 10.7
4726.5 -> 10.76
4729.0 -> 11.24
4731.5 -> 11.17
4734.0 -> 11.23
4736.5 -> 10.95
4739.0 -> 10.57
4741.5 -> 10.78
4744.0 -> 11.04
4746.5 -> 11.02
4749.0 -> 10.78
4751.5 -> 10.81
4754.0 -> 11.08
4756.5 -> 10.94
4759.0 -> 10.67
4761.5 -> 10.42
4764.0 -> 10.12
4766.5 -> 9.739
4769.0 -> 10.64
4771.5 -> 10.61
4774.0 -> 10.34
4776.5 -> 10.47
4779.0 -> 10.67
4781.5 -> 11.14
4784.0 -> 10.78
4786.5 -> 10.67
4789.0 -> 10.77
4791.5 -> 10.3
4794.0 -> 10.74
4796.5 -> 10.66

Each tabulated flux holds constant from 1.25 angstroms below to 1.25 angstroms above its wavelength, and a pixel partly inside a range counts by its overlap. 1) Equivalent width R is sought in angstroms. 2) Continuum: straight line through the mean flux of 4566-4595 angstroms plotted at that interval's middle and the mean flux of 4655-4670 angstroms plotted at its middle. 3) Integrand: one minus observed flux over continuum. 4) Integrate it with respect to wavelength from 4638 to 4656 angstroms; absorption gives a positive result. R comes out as 0.5 angstroms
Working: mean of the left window 10.8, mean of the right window 11.1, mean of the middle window 10.7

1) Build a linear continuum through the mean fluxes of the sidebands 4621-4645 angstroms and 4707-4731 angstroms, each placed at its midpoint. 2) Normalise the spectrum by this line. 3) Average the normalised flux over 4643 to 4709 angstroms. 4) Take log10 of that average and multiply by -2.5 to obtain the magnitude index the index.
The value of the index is 0.01 mag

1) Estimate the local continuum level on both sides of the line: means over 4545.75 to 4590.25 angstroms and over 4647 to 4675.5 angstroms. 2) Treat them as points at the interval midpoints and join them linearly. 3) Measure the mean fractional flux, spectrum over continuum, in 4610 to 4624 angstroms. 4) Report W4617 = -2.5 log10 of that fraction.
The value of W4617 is -0.01 mag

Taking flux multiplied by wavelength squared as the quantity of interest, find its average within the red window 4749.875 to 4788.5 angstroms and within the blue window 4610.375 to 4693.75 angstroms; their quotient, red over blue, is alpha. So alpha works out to 1.0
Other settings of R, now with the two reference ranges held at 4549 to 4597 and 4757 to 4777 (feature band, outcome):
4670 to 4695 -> -0.6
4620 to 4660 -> -0.8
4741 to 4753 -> -0.5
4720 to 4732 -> -0.5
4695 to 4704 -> -0.3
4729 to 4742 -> -0.7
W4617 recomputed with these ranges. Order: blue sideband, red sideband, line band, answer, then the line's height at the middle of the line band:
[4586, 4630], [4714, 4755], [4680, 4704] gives 0.00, 10.9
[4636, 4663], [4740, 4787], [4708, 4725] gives -0.01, 10.7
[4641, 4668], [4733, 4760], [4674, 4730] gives 0.01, 10.9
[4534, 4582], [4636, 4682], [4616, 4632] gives -0.02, 10.8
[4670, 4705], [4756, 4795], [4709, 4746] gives -0.02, 10.7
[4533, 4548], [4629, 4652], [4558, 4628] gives 0.01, 10.9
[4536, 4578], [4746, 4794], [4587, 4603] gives -0.01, 10.8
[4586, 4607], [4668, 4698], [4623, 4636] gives -0.02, 10.8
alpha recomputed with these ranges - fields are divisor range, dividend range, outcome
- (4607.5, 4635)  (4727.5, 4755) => 1.06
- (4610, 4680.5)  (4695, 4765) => 1.03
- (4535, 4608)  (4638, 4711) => 1.05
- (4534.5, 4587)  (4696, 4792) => 1.08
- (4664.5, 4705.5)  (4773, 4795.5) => 1.02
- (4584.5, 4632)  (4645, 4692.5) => 1.02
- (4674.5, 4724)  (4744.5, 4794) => 1.02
